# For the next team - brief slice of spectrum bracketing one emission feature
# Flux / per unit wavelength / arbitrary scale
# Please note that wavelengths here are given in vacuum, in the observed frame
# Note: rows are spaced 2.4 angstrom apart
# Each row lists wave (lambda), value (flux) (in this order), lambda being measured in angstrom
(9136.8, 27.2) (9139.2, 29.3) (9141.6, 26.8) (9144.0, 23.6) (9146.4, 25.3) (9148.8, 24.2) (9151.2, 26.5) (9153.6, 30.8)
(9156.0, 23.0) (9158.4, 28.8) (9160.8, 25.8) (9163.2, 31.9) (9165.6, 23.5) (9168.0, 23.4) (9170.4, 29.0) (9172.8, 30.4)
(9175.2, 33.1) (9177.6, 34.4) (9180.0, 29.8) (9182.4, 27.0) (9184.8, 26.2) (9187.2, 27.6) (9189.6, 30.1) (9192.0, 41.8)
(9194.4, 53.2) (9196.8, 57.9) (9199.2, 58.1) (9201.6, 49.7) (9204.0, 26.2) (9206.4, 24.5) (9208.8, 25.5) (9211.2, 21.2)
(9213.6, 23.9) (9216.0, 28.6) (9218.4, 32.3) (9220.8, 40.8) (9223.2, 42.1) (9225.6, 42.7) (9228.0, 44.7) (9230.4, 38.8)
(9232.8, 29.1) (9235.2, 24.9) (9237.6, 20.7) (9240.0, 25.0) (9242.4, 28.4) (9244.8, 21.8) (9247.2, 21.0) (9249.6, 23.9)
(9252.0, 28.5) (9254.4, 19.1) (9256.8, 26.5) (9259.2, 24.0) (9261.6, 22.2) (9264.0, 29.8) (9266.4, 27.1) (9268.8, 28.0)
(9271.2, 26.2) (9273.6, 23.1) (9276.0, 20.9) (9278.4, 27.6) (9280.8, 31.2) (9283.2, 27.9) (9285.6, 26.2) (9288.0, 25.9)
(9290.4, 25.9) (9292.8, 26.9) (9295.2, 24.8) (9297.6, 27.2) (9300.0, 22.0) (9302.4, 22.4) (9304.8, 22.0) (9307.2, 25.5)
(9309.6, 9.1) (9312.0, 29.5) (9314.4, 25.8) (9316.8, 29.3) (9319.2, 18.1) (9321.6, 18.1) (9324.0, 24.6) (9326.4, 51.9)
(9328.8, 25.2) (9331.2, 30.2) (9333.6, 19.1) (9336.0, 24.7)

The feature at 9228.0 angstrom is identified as [N II] 6583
